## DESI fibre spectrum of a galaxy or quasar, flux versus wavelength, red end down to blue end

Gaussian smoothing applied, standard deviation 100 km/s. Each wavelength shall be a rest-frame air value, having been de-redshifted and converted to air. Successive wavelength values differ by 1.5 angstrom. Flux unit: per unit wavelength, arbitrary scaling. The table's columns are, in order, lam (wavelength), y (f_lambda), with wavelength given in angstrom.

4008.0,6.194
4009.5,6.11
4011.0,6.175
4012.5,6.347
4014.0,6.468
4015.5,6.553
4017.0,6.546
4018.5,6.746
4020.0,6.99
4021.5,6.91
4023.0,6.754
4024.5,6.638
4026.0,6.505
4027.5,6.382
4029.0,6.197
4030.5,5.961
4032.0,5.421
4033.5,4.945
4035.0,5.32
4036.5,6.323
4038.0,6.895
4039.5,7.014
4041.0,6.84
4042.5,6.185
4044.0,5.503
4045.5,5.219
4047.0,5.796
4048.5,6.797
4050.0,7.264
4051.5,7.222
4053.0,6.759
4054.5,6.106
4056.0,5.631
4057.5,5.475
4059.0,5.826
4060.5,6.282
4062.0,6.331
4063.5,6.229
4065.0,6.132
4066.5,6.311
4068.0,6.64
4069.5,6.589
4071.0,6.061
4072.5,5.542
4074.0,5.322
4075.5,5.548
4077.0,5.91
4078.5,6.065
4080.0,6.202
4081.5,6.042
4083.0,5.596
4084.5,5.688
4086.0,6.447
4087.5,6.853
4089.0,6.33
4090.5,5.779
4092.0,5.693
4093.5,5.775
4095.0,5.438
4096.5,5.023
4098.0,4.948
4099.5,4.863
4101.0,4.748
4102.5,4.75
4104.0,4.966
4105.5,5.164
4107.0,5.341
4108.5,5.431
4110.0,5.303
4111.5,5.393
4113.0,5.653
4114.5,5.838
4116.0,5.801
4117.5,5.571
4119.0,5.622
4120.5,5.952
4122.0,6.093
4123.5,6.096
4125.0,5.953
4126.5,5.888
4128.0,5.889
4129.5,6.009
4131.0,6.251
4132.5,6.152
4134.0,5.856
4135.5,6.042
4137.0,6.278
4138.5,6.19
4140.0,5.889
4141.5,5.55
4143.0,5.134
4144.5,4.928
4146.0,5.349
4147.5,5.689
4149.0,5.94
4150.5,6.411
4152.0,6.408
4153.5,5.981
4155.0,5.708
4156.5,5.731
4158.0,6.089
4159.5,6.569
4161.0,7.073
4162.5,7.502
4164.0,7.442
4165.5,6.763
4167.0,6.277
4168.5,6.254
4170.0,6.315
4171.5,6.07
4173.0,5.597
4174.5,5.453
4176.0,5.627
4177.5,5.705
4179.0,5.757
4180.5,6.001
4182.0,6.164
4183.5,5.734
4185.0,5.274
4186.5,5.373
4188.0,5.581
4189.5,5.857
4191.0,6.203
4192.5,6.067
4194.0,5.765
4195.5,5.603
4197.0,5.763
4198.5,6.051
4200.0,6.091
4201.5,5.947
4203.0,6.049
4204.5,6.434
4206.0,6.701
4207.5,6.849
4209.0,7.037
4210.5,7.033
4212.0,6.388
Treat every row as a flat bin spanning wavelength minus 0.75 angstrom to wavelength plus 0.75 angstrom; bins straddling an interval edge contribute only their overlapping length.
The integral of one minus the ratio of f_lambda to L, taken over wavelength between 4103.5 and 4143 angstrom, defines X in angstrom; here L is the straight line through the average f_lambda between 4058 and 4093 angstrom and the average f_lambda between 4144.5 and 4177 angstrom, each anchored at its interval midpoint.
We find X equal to 2.3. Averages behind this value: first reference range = 6.06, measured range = 5.77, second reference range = 6.17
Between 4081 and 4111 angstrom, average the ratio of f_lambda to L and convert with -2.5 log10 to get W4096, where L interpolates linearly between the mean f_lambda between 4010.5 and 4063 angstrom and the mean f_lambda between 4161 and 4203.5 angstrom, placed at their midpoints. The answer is 0.127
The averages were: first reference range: 6.3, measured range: 5.5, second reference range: 6.03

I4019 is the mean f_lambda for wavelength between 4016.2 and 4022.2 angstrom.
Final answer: 6.8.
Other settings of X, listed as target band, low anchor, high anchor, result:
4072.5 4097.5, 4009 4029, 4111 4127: 0.9 angstrom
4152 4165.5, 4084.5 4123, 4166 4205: -1.7 angstrom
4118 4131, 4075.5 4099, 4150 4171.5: 0.4 angstrom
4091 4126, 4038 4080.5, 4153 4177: 4.3 angstrom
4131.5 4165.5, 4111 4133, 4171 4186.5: -1.8 angstrom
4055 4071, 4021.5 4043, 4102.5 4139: -0.1 angstrom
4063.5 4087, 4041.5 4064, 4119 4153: 0.3 angstrom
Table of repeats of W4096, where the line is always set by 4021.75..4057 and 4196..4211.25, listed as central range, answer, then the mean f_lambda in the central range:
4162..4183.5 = 0.03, 6.18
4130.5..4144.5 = 0.08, 5.87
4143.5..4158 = 0.10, 5.8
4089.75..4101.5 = 0.19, 5.29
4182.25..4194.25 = 0.11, 5.75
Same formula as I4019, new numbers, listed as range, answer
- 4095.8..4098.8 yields 4.98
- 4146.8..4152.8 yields 6.11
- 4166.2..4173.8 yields 6.1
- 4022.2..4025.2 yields 6.7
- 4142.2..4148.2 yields 5.27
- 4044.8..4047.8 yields 5.53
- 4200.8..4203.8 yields 6.01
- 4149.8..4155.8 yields 6.12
